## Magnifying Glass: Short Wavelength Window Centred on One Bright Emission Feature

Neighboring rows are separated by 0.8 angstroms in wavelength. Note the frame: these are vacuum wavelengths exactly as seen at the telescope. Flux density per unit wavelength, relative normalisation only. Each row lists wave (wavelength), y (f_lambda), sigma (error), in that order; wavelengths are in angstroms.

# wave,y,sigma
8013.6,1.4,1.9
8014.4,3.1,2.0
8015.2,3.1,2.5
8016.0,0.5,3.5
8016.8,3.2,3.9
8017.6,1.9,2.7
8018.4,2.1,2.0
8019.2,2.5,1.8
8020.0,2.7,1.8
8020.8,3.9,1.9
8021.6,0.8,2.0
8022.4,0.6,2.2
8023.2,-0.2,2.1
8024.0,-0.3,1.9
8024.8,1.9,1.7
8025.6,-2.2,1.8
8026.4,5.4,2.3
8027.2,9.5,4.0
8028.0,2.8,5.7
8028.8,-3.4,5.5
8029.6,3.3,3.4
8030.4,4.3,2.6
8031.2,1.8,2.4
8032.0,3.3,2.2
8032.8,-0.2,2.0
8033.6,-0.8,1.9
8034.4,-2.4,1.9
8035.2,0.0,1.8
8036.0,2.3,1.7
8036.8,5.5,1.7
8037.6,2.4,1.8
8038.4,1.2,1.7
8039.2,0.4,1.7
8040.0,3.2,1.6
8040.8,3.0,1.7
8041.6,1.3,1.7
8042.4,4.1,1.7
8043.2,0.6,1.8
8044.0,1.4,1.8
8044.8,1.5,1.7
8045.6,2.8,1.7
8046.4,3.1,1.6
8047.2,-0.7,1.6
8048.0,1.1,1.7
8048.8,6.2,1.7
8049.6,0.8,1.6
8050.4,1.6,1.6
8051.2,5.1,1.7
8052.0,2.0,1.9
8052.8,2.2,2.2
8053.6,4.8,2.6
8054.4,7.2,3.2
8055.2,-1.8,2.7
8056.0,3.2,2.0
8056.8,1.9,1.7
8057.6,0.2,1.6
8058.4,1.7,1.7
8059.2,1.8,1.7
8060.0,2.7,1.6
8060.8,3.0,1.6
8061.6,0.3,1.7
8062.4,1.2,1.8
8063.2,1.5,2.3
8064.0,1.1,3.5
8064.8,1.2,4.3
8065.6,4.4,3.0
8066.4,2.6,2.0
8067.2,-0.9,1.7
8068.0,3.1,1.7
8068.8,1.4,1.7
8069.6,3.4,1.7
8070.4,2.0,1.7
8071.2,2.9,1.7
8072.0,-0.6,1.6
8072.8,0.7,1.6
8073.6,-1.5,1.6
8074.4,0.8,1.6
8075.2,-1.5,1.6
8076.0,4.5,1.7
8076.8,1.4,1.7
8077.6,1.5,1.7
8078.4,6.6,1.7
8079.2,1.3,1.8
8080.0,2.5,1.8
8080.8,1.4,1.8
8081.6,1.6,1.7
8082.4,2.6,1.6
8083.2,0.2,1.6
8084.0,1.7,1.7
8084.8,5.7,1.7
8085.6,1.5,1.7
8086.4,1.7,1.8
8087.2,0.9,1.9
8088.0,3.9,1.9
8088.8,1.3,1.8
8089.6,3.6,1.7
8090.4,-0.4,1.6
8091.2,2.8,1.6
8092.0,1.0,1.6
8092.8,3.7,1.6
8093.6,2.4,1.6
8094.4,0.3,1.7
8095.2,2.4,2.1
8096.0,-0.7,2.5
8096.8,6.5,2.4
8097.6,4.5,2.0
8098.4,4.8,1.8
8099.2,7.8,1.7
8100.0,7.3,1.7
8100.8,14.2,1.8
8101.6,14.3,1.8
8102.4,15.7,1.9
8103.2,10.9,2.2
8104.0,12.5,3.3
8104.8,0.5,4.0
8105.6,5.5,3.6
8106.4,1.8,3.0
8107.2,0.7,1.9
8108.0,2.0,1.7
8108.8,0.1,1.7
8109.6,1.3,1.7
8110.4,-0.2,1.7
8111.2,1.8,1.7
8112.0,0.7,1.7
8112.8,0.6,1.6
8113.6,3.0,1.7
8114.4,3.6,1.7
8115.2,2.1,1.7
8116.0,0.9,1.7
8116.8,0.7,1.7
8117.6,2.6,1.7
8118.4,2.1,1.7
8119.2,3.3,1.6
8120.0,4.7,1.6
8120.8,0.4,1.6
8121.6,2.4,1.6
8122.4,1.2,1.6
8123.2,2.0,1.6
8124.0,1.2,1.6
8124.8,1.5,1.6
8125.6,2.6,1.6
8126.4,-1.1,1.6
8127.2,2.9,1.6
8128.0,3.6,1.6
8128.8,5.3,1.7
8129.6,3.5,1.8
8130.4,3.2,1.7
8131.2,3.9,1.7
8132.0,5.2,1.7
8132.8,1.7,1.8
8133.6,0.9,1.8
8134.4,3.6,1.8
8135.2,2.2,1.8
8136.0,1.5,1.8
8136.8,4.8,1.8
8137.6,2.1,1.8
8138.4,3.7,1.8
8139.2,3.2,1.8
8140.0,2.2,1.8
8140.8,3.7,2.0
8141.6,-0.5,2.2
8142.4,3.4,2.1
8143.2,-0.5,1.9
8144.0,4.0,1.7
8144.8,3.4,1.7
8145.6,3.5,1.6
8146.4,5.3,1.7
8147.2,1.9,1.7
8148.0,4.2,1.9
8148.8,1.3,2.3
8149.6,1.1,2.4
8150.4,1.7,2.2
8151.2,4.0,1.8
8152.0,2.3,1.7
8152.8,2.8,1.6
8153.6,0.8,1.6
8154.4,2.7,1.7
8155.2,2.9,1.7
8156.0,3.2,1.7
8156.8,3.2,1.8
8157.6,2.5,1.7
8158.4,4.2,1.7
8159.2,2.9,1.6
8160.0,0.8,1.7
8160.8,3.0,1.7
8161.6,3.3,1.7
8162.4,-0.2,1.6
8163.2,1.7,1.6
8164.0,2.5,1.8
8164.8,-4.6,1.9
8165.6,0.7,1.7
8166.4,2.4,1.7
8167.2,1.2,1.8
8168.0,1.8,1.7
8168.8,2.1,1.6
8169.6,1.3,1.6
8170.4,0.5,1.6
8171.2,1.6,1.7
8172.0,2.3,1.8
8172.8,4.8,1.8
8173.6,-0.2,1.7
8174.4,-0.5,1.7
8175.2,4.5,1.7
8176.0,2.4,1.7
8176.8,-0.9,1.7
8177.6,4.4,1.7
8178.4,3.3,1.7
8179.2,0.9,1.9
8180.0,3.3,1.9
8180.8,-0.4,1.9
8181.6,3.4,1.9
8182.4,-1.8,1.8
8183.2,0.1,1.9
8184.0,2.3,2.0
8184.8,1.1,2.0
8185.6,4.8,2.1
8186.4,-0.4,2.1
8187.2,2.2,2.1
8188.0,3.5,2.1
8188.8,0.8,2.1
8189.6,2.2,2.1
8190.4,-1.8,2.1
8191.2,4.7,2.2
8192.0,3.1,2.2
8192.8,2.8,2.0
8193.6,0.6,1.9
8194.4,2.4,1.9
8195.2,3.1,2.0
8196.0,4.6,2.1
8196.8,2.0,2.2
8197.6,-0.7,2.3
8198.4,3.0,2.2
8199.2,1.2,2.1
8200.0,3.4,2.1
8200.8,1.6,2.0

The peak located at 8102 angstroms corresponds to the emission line H-gamma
